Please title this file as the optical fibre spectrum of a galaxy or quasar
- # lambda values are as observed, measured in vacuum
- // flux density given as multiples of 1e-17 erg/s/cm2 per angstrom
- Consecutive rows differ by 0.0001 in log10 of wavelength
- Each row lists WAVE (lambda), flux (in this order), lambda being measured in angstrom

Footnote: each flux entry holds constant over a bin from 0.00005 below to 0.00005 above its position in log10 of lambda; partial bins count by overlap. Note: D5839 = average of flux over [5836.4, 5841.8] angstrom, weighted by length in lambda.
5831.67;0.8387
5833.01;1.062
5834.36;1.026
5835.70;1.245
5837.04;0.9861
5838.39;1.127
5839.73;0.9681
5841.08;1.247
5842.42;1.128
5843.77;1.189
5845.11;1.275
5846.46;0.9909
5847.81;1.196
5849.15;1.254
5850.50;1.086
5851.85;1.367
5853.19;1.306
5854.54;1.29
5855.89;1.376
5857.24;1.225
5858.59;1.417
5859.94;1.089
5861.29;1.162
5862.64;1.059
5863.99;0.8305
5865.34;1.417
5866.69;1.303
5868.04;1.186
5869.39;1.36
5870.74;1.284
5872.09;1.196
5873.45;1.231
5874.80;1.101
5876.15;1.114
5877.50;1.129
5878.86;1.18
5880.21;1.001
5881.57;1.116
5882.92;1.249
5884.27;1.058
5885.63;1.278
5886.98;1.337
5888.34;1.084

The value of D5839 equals 1.08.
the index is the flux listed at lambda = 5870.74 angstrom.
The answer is 1.284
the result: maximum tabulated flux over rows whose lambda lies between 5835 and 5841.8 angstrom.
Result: 1.247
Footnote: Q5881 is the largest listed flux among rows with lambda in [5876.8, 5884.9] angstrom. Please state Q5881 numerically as 1.249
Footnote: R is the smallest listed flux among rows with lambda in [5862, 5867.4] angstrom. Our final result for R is 0.8305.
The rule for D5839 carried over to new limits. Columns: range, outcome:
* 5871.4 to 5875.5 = 1.18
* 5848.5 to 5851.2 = 1.17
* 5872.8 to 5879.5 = 1.15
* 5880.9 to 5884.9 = 1.14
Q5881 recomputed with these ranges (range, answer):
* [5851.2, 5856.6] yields 1.376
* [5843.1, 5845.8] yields 1.275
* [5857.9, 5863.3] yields 1.417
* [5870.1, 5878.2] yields 1.284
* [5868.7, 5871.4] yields 1.36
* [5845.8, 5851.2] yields 1.254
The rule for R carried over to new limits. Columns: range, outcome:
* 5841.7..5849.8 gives 0.9909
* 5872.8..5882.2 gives 1.001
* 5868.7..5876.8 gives 1.101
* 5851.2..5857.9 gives 1.225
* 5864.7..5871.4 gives 1.186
